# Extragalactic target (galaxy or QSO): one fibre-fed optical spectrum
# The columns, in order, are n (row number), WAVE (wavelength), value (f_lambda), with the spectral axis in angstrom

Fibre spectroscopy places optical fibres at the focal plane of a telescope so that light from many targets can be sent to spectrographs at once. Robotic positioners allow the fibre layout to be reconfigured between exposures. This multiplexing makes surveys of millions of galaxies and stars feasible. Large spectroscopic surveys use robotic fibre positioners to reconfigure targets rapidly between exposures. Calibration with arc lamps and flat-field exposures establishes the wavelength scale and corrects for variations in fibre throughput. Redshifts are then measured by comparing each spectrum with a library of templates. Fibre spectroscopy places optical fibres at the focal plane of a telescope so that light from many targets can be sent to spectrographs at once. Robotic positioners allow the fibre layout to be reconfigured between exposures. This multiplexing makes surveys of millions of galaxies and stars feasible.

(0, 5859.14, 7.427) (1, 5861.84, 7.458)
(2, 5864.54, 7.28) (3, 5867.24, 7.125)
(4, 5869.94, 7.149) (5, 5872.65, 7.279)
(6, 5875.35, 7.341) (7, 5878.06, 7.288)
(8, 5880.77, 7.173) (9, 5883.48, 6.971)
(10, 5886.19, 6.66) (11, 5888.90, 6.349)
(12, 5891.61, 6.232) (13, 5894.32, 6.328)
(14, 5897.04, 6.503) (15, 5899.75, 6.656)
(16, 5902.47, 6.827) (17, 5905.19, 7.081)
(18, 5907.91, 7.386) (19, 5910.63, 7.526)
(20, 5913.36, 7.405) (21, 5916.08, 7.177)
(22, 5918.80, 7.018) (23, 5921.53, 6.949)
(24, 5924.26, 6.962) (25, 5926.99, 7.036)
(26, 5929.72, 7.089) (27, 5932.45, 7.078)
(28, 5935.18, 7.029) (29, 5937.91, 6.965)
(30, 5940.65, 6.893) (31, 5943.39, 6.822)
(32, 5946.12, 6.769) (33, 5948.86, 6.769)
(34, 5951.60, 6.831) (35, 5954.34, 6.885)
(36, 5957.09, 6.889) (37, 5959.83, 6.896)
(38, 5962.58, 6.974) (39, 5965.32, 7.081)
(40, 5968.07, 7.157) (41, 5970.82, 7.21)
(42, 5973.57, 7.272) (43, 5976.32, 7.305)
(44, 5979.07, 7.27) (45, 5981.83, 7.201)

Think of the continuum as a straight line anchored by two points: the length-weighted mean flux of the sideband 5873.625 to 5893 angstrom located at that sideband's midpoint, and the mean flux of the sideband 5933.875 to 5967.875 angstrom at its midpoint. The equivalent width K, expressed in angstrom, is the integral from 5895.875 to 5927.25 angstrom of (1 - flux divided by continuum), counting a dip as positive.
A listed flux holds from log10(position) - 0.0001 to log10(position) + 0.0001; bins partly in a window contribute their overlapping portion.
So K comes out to -0.7 angstrom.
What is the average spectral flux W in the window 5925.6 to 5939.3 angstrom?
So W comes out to 7.04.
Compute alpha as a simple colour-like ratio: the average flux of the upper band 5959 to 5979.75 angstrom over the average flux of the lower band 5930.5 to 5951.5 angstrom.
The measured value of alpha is 1.04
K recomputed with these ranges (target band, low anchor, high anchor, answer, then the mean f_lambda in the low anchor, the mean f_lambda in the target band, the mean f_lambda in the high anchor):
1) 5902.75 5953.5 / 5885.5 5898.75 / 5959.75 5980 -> -2.14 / 6.41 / 7.04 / 7.16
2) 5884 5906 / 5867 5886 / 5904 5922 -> 1.88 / 7.16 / 6.58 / 7.23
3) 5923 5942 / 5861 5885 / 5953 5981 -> 0.35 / 7.22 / 7.01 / 7.09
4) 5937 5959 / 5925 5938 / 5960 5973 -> 0.68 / 7.05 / 6.85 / 7.1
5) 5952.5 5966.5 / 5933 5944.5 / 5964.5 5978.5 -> 0.34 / 6.94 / 6.94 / 7.21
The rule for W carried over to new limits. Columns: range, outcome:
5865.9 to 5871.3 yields 7.13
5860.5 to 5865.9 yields 7.37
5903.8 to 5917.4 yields 7.31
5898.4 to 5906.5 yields 6.85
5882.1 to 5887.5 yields 6.82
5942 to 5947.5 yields 6.8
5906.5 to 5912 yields 7.44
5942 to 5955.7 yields 6.82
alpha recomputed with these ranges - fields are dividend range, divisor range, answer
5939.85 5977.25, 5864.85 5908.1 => 1.01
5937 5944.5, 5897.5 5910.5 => 0.98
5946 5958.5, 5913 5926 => 0.97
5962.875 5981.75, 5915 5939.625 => 1.02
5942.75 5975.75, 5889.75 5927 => 1.01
